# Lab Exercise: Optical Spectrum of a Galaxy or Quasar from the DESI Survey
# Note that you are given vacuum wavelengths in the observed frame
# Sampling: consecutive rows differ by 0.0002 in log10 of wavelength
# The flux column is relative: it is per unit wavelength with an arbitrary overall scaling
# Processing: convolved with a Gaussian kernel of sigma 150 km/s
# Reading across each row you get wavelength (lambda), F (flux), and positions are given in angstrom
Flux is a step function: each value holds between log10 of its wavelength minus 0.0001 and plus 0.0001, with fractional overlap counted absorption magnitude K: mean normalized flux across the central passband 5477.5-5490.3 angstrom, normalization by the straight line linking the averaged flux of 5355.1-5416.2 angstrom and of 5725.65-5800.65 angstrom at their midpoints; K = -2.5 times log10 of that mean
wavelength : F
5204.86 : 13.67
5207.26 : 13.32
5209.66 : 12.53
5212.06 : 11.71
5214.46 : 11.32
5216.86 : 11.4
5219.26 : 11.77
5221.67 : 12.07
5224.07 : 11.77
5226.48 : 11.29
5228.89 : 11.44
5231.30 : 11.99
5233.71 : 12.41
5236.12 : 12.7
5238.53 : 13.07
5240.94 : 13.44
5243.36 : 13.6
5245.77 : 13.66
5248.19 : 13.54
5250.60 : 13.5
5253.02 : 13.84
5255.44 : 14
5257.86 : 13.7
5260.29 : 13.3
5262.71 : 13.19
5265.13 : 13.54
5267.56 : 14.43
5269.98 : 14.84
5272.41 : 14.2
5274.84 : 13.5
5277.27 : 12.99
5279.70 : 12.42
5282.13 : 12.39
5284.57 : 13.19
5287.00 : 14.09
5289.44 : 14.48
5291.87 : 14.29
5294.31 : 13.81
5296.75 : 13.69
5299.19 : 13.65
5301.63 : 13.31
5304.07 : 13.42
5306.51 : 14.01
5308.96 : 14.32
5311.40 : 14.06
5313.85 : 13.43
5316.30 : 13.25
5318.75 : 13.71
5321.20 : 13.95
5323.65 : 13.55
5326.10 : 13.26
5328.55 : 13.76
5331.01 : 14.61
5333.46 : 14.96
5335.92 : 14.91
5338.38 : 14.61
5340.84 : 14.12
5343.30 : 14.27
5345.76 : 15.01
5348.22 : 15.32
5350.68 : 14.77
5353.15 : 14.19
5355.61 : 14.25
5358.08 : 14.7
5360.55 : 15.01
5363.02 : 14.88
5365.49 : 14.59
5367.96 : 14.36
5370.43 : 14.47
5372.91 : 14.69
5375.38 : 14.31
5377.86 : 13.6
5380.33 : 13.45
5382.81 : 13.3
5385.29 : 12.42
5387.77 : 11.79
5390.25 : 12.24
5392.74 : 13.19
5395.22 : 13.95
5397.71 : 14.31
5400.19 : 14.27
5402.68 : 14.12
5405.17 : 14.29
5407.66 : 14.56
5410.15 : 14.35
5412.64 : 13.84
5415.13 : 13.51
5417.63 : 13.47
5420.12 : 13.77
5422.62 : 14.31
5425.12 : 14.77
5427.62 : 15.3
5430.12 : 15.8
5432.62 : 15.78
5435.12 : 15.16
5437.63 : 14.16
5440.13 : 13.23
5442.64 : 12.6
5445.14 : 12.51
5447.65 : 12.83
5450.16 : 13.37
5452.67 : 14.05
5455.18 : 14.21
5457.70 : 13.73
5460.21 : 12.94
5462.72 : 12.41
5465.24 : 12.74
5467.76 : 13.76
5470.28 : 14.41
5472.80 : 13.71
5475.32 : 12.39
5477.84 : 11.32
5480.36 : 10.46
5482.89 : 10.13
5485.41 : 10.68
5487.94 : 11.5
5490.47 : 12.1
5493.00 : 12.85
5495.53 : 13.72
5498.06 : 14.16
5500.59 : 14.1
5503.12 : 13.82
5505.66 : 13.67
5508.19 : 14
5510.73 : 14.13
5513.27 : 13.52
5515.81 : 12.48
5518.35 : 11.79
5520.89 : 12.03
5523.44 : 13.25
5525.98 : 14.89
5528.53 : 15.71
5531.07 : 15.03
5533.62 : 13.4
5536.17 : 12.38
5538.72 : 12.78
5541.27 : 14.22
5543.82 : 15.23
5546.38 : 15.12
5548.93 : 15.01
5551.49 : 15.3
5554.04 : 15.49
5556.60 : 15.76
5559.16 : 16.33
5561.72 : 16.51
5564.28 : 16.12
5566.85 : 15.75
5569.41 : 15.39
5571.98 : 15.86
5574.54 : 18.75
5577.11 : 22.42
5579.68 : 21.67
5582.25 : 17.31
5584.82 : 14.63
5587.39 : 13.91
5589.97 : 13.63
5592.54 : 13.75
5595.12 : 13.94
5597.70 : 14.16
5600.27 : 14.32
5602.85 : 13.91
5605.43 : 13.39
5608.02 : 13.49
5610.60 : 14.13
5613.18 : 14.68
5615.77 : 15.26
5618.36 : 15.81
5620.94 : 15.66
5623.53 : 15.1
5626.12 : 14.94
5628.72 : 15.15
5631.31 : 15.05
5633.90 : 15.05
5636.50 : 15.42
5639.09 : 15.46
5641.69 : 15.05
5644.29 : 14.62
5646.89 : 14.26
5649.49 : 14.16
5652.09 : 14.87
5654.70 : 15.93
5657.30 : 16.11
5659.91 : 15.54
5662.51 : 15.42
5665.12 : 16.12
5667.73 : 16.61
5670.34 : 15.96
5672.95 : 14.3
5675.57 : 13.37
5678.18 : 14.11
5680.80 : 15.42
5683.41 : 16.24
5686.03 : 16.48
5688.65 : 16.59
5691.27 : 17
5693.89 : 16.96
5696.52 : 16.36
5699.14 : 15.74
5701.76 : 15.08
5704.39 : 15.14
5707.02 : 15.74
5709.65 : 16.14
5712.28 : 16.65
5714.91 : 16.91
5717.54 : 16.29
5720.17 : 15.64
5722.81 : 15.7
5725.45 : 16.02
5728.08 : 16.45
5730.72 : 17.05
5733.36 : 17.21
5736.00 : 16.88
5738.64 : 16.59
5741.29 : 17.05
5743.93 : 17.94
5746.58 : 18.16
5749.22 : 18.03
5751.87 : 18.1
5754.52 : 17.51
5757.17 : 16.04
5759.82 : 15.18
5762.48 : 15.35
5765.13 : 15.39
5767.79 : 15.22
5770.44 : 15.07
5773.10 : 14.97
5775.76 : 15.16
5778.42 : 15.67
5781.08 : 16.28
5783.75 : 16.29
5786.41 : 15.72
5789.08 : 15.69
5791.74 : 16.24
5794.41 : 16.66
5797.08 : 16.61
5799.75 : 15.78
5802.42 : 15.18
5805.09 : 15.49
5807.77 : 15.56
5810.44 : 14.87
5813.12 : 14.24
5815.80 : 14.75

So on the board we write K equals 0.32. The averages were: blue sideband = 13.9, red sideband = 16.4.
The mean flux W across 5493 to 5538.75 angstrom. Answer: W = 13.6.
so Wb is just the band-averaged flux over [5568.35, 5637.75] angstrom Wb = 15.4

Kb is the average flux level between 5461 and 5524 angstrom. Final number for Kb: 12.8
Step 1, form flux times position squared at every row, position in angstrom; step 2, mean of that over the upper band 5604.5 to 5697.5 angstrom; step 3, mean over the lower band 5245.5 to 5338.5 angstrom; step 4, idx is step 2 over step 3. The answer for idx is 1.27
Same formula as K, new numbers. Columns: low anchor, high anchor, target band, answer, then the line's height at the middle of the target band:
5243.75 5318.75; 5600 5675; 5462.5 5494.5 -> 0.182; 14.4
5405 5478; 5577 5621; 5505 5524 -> 0.106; 14.4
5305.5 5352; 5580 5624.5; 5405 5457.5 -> 0.024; 14.4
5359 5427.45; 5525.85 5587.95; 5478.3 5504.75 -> 0.219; 15.1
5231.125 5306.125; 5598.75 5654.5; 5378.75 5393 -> 0.098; 13.9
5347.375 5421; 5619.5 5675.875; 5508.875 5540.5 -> 0.091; 14.6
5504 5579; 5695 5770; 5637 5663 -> 0.044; 15.8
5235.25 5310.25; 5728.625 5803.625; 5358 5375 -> -0.039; 14.1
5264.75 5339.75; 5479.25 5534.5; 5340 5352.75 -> -0.078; 13.7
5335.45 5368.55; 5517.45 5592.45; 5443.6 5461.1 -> 0.124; 15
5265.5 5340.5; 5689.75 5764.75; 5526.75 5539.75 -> 0.102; 15.3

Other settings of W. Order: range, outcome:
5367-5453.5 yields 13.9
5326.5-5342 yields 14.4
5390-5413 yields 14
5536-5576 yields 15.5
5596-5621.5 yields 14.4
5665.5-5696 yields 15.8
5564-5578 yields 17.3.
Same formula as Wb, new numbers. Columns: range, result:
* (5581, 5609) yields 14.2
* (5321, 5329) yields 13.6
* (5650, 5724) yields 15.8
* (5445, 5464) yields 13.3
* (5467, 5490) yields 12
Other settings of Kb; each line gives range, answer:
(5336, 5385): 14.4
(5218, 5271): 13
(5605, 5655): 14.9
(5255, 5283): 13.5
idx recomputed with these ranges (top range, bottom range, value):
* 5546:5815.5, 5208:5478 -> 1.31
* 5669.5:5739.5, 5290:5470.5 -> 1.29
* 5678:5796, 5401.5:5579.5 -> 1.26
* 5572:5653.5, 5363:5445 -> 1.18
